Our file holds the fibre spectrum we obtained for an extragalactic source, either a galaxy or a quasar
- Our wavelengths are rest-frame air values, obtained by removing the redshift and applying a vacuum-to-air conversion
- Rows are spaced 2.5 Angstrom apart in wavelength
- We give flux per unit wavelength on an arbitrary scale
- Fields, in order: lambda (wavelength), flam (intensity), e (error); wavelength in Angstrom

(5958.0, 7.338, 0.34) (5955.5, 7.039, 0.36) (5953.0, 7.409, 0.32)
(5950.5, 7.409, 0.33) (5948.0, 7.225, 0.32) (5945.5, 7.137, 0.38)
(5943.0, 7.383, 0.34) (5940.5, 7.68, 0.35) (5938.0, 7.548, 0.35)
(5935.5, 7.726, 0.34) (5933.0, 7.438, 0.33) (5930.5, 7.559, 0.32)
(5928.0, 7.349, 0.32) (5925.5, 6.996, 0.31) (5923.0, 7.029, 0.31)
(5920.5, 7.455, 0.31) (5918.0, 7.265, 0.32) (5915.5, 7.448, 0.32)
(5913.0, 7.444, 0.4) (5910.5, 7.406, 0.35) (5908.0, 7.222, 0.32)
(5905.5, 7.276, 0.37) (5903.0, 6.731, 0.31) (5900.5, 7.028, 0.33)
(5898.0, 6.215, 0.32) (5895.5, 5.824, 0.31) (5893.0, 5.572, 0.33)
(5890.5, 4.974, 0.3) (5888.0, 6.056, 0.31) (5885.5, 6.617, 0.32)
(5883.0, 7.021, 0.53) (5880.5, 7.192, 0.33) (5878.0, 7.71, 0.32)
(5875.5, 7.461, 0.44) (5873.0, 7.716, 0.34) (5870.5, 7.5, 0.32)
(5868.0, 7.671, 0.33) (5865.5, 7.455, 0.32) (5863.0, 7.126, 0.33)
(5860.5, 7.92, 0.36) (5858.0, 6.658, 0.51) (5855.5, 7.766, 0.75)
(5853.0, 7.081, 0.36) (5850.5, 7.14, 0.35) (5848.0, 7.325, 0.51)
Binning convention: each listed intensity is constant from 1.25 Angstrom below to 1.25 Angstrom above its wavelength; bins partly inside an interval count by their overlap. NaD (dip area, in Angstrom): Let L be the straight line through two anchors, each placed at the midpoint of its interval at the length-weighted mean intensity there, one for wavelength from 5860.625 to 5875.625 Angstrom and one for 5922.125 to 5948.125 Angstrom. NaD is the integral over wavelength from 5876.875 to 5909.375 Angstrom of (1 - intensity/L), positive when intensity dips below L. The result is 3.91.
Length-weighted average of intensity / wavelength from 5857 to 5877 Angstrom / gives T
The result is 7.45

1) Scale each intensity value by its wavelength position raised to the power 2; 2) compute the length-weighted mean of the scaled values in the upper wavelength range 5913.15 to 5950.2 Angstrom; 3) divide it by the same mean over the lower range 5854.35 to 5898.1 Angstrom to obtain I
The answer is 1.1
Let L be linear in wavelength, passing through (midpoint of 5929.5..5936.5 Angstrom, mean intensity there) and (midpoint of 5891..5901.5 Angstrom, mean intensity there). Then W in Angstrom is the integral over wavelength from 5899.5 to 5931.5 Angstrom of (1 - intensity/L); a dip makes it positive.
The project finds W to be -1.9 Angstrom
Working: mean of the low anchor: 6.05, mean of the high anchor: 7.57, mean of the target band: 7.25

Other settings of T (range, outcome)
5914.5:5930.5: 7.28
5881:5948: 6.98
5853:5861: 7.35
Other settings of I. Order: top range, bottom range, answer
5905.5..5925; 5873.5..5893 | 1.11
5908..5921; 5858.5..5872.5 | 1.00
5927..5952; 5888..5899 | 1.33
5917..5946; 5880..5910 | 1.15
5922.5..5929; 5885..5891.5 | 1.24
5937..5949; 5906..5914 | 1.02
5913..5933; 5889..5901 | 1.26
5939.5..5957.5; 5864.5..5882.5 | 1.00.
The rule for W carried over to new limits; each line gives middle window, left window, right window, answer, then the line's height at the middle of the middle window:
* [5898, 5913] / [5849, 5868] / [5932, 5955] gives 0.6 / 7.38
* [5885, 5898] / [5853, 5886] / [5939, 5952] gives 2.8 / 7.37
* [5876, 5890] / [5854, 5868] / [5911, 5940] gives 1.1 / 7.4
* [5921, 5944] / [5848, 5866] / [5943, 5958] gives -0.5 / 7.27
